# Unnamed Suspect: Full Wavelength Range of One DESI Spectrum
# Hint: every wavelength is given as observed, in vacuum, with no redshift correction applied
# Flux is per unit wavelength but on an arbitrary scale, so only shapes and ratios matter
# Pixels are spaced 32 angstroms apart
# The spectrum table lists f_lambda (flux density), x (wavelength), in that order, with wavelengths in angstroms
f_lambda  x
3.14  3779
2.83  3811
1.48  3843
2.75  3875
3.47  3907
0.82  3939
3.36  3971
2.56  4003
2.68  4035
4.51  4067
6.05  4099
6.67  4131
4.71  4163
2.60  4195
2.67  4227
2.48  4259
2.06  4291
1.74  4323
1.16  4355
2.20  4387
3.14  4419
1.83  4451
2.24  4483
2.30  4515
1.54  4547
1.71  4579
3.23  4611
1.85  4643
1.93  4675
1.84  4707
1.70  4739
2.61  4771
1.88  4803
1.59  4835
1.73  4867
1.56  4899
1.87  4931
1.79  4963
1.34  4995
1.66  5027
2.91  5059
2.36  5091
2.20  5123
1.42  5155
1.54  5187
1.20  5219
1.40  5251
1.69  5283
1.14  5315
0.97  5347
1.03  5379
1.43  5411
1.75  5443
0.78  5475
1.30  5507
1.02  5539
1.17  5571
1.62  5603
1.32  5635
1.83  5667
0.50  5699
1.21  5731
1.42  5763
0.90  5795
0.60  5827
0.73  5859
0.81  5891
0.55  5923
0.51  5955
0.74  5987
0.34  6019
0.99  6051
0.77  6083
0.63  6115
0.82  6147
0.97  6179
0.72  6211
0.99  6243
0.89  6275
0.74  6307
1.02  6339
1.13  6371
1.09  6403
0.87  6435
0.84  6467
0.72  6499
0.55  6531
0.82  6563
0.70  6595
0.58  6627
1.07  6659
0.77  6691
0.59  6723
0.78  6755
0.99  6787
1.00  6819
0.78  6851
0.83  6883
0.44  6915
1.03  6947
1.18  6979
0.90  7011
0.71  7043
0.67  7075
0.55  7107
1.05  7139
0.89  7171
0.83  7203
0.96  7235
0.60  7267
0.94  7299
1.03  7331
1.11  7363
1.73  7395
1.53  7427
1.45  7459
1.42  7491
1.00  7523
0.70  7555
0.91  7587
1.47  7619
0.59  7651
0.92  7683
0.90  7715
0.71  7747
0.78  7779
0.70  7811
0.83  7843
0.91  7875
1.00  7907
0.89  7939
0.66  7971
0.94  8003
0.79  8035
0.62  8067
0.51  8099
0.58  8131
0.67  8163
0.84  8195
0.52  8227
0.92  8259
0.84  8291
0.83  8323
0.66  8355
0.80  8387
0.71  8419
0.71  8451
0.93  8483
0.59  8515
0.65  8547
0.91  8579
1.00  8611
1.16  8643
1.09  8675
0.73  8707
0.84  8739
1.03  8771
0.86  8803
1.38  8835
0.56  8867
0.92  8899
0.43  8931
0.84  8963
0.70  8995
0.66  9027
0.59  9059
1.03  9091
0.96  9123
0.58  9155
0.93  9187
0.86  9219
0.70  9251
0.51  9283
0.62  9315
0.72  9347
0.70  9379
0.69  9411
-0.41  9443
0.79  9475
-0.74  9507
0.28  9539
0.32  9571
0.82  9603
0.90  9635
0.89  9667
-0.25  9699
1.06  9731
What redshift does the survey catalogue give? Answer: 1.66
